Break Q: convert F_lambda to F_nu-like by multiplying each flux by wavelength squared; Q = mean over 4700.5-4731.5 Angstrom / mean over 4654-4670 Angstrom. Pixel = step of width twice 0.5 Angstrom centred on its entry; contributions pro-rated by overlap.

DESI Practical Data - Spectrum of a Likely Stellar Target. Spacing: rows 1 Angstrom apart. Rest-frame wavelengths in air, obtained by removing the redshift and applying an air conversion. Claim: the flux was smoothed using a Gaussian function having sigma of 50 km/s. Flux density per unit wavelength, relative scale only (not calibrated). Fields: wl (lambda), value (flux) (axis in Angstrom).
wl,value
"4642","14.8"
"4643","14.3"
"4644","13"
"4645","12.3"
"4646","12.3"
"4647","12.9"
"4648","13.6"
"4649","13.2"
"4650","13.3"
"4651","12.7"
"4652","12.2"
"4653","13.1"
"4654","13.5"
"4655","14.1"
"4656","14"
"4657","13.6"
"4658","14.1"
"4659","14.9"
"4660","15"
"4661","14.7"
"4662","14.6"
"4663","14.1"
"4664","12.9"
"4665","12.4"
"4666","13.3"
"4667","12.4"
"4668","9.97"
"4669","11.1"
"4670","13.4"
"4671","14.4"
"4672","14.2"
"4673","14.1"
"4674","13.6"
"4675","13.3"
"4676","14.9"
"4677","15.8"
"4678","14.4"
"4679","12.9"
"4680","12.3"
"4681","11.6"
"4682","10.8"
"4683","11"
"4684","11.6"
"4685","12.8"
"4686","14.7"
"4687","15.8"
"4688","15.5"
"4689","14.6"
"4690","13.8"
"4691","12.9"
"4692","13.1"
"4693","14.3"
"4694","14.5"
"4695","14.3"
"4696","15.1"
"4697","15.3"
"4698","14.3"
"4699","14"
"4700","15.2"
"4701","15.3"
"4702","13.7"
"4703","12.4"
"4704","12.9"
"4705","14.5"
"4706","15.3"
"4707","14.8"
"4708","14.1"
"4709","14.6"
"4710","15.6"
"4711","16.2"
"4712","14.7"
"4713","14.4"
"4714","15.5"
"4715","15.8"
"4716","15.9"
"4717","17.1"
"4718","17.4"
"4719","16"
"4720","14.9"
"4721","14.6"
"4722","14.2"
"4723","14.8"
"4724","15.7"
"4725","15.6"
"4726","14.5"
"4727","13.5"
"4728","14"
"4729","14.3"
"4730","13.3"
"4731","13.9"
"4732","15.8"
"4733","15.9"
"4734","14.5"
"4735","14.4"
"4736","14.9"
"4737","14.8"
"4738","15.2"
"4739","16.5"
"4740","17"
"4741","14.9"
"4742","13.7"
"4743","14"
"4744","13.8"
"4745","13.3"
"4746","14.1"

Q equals 1.13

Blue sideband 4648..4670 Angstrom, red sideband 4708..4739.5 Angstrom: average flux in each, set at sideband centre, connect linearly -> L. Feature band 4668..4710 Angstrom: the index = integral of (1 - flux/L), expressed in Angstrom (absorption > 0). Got 0.98 Angstrom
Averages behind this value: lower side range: 13.3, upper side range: 15.1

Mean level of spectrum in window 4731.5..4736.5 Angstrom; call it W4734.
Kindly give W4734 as 15.1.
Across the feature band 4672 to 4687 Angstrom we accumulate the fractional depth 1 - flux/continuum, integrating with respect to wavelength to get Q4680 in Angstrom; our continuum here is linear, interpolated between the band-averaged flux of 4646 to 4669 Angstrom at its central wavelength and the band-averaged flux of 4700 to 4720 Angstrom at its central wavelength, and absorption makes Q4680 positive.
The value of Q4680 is 0.8 Angstrom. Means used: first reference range 13.3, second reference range 15.1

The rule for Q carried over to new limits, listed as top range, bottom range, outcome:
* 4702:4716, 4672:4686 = 1.13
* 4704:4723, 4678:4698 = 1.14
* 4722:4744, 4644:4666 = 1.13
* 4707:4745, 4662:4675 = 1.18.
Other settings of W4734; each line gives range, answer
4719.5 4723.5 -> 14.6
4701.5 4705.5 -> 13.4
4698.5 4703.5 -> 14.1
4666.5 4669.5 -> 11.2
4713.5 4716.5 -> 15.7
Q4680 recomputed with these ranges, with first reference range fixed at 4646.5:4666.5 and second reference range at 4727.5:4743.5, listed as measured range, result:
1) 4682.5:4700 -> 0.2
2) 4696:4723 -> -1.0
